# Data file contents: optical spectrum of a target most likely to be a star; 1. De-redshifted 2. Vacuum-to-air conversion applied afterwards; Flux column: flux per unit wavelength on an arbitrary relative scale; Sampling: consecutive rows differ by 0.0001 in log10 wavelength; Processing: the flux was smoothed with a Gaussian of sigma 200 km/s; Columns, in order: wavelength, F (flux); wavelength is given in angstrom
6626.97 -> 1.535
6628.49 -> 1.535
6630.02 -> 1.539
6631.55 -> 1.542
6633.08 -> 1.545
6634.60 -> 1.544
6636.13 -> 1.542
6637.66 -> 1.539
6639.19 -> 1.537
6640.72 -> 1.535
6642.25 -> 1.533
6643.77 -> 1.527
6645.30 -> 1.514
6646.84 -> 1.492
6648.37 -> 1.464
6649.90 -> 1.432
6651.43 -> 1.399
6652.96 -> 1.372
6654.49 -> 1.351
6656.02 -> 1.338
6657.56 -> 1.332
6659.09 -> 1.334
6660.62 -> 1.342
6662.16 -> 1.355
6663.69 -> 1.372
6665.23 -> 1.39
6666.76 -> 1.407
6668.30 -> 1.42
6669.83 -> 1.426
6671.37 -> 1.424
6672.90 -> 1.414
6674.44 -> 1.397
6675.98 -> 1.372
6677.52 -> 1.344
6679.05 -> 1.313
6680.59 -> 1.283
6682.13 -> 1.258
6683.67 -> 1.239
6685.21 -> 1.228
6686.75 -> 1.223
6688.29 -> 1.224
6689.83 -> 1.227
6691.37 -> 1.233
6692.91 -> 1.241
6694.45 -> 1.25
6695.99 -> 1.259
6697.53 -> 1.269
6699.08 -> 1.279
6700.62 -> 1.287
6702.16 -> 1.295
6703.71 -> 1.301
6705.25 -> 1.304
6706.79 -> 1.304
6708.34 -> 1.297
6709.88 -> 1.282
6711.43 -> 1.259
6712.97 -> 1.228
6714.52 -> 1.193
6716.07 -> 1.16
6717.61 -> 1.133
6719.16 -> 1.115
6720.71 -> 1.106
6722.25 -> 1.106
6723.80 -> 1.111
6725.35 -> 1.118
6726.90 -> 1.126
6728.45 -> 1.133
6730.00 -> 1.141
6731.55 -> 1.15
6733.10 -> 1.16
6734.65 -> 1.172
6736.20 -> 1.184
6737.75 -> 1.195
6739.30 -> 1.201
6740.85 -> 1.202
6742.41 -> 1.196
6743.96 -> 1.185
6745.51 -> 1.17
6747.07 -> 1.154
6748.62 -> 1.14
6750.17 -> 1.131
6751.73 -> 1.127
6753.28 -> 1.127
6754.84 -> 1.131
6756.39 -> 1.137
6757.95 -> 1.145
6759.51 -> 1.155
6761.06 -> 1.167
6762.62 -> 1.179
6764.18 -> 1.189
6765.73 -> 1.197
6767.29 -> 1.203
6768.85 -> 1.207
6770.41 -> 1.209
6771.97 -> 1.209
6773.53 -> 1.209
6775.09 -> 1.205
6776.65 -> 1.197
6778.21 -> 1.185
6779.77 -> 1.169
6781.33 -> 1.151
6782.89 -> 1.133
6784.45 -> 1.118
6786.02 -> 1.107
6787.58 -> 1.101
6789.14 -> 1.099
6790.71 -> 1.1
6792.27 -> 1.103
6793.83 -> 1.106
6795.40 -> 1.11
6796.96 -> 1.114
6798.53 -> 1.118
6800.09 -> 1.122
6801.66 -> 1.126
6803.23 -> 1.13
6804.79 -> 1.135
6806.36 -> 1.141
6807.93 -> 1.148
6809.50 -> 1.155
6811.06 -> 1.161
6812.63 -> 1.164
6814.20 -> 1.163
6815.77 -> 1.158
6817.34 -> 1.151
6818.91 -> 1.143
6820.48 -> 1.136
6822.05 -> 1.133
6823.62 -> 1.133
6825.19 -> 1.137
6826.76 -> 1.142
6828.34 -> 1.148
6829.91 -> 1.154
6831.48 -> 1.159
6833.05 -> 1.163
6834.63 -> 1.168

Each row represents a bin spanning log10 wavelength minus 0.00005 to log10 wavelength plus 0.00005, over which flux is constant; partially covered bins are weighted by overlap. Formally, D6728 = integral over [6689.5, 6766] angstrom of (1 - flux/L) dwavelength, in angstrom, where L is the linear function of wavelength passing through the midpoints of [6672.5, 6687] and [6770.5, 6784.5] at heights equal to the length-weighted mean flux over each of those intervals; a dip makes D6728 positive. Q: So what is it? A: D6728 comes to 3.3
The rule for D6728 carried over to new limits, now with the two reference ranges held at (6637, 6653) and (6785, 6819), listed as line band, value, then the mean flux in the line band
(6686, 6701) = 1.42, 1.25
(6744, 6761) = 1.35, 1.14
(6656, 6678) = 0.92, 1.38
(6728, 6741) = 1.16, 1.17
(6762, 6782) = 0.08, 1.19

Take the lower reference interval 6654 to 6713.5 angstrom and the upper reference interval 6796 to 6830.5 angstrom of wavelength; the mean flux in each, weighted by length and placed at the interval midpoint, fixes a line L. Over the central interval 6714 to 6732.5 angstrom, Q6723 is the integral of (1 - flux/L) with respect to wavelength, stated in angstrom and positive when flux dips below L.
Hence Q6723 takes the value 1.86 angstrom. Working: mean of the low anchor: 1.31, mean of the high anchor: 1.14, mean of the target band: 1.13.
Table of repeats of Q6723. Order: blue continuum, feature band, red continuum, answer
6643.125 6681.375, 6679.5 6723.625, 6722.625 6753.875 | 1.24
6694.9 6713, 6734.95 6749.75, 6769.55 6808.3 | 0.48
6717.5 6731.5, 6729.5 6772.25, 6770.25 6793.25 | -1.30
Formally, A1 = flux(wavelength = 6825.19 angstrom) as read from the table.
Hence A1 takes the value 1.137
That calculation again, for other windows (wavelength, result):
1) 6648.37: 1.464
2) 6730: 1.141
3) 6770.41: 1.209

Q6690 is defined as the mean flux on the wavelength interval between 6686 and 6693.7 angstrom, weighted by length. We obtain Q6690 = 1.23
